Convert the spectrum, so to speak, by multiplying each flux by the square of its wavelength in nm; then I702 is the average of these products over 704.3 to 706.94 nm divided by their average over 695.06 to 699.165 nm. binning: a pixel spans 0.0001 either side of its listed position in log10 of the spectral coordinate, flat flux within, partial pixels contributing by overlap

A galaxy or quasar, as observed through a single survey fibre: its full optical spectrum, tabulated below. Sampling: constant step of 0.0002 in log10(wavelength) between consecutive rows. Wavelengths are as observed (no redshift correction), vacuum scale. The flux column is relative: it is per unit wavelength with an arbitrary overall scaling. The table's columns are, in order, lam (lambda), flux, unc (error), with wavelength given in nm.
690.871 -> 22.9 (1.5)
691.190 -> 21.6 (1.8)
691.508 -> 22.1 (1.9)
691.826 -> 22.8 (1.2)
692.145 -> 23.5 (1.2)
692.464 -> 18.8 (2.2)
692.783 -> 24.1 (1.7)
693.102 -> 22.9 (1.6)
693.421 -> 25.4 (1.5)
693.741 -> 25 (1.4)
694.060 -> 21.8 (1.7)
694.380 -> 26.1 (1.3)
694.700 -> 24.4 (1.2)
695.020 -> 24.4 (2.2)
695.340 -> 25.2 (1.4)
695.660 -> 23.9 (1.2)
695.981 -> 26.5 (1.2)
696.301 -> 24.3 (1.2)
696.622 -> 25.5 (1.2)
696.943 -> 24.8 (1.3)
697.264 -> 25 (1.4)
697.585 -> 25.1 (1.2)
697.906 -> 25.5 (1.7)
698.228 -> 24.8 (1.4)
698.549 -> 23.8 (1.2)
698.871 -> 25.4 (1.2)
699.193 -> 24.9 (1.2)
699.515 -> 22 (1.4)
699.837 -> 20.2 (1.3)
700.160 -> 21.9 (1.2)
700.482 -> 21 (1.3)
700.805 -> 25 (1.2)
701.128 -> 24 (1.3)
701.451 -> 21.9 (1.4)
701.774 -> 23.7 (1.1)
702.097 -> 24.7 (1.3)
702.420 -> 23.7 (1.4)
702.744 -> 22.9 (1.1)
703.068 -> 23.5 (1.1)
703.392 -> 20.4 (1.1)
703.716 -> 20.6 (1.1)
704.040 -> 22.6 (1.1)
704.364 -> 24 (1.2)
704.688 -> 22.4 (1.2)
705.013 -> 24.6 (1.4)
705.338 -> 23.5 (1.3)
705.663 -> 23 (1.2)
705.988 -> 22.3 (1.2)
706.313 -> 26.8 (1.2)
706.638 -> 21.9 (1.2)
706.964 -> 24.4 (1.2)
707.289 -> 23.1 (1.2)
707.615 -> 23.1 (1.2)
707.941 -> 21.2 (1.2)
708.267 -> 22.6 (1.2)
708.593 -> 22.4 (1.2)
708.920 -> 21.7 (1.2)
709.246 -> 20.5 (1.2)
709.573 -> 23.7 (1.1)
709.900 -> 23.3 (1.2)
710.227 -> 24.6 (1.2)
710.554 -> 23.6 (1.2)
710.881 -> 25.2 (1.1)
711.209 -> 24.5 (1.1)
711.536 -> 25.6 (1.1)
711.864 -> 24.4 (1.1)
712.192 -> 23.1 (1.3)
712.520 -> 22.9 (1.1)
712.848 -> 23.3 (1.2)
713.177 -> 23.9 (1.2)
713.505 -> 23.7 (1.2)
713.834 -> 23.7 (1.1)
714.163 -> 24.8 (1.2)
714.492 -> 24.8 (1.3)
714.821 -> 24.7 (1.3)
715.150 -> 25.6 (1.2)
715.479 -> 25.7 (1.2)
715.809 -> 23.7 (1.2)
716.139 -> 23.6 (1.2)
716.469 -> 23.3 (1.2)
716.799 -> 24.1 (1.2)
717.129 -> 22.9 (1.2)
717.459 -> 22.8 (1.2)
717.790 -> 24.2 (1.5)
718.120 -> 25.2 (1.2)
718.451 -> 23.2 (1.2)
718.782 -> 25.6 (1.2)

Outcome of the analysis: 0.97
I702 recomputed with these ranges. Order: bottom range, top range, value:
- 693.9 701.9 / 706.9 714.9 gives 1.02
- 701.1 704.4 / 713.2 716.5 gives 1.11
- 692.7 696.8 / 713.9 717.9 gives 1.04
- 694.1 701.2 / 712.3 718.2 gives 1.04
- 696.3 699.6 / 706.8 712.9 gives 0.98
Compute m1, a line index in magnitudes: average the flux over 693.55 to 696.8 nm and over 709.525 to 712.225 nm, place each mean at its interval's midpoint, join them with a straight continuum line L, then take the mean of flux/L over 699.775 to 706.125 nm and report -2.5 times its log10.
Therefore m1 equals 0.08 mag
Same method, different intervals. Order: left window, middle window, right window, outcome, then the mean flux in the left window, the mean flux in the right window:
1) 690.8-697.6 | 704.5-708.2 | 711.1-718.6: 0.03 mag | 23.9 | 24.1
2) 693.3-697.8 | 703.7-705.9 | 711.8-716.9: 0.06 mag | 24.8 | 24.1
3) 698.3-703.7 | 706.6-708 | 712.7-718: 0.03 mag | 23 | 24.1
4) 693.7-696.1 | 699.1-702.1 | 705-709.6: 0.05 mag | 24.6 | 22.9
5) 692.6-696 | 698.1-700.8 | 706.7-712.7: 0.04 mag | 24.4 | 23.3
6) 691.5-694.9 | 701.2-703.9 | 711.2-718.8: 0.05 mag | 23.4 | 24.1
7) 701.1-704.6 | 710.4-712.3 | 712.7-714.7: -0.03 mag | 22.9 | 24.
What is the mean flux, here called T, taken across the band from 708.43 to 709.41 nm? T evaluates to 21.5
